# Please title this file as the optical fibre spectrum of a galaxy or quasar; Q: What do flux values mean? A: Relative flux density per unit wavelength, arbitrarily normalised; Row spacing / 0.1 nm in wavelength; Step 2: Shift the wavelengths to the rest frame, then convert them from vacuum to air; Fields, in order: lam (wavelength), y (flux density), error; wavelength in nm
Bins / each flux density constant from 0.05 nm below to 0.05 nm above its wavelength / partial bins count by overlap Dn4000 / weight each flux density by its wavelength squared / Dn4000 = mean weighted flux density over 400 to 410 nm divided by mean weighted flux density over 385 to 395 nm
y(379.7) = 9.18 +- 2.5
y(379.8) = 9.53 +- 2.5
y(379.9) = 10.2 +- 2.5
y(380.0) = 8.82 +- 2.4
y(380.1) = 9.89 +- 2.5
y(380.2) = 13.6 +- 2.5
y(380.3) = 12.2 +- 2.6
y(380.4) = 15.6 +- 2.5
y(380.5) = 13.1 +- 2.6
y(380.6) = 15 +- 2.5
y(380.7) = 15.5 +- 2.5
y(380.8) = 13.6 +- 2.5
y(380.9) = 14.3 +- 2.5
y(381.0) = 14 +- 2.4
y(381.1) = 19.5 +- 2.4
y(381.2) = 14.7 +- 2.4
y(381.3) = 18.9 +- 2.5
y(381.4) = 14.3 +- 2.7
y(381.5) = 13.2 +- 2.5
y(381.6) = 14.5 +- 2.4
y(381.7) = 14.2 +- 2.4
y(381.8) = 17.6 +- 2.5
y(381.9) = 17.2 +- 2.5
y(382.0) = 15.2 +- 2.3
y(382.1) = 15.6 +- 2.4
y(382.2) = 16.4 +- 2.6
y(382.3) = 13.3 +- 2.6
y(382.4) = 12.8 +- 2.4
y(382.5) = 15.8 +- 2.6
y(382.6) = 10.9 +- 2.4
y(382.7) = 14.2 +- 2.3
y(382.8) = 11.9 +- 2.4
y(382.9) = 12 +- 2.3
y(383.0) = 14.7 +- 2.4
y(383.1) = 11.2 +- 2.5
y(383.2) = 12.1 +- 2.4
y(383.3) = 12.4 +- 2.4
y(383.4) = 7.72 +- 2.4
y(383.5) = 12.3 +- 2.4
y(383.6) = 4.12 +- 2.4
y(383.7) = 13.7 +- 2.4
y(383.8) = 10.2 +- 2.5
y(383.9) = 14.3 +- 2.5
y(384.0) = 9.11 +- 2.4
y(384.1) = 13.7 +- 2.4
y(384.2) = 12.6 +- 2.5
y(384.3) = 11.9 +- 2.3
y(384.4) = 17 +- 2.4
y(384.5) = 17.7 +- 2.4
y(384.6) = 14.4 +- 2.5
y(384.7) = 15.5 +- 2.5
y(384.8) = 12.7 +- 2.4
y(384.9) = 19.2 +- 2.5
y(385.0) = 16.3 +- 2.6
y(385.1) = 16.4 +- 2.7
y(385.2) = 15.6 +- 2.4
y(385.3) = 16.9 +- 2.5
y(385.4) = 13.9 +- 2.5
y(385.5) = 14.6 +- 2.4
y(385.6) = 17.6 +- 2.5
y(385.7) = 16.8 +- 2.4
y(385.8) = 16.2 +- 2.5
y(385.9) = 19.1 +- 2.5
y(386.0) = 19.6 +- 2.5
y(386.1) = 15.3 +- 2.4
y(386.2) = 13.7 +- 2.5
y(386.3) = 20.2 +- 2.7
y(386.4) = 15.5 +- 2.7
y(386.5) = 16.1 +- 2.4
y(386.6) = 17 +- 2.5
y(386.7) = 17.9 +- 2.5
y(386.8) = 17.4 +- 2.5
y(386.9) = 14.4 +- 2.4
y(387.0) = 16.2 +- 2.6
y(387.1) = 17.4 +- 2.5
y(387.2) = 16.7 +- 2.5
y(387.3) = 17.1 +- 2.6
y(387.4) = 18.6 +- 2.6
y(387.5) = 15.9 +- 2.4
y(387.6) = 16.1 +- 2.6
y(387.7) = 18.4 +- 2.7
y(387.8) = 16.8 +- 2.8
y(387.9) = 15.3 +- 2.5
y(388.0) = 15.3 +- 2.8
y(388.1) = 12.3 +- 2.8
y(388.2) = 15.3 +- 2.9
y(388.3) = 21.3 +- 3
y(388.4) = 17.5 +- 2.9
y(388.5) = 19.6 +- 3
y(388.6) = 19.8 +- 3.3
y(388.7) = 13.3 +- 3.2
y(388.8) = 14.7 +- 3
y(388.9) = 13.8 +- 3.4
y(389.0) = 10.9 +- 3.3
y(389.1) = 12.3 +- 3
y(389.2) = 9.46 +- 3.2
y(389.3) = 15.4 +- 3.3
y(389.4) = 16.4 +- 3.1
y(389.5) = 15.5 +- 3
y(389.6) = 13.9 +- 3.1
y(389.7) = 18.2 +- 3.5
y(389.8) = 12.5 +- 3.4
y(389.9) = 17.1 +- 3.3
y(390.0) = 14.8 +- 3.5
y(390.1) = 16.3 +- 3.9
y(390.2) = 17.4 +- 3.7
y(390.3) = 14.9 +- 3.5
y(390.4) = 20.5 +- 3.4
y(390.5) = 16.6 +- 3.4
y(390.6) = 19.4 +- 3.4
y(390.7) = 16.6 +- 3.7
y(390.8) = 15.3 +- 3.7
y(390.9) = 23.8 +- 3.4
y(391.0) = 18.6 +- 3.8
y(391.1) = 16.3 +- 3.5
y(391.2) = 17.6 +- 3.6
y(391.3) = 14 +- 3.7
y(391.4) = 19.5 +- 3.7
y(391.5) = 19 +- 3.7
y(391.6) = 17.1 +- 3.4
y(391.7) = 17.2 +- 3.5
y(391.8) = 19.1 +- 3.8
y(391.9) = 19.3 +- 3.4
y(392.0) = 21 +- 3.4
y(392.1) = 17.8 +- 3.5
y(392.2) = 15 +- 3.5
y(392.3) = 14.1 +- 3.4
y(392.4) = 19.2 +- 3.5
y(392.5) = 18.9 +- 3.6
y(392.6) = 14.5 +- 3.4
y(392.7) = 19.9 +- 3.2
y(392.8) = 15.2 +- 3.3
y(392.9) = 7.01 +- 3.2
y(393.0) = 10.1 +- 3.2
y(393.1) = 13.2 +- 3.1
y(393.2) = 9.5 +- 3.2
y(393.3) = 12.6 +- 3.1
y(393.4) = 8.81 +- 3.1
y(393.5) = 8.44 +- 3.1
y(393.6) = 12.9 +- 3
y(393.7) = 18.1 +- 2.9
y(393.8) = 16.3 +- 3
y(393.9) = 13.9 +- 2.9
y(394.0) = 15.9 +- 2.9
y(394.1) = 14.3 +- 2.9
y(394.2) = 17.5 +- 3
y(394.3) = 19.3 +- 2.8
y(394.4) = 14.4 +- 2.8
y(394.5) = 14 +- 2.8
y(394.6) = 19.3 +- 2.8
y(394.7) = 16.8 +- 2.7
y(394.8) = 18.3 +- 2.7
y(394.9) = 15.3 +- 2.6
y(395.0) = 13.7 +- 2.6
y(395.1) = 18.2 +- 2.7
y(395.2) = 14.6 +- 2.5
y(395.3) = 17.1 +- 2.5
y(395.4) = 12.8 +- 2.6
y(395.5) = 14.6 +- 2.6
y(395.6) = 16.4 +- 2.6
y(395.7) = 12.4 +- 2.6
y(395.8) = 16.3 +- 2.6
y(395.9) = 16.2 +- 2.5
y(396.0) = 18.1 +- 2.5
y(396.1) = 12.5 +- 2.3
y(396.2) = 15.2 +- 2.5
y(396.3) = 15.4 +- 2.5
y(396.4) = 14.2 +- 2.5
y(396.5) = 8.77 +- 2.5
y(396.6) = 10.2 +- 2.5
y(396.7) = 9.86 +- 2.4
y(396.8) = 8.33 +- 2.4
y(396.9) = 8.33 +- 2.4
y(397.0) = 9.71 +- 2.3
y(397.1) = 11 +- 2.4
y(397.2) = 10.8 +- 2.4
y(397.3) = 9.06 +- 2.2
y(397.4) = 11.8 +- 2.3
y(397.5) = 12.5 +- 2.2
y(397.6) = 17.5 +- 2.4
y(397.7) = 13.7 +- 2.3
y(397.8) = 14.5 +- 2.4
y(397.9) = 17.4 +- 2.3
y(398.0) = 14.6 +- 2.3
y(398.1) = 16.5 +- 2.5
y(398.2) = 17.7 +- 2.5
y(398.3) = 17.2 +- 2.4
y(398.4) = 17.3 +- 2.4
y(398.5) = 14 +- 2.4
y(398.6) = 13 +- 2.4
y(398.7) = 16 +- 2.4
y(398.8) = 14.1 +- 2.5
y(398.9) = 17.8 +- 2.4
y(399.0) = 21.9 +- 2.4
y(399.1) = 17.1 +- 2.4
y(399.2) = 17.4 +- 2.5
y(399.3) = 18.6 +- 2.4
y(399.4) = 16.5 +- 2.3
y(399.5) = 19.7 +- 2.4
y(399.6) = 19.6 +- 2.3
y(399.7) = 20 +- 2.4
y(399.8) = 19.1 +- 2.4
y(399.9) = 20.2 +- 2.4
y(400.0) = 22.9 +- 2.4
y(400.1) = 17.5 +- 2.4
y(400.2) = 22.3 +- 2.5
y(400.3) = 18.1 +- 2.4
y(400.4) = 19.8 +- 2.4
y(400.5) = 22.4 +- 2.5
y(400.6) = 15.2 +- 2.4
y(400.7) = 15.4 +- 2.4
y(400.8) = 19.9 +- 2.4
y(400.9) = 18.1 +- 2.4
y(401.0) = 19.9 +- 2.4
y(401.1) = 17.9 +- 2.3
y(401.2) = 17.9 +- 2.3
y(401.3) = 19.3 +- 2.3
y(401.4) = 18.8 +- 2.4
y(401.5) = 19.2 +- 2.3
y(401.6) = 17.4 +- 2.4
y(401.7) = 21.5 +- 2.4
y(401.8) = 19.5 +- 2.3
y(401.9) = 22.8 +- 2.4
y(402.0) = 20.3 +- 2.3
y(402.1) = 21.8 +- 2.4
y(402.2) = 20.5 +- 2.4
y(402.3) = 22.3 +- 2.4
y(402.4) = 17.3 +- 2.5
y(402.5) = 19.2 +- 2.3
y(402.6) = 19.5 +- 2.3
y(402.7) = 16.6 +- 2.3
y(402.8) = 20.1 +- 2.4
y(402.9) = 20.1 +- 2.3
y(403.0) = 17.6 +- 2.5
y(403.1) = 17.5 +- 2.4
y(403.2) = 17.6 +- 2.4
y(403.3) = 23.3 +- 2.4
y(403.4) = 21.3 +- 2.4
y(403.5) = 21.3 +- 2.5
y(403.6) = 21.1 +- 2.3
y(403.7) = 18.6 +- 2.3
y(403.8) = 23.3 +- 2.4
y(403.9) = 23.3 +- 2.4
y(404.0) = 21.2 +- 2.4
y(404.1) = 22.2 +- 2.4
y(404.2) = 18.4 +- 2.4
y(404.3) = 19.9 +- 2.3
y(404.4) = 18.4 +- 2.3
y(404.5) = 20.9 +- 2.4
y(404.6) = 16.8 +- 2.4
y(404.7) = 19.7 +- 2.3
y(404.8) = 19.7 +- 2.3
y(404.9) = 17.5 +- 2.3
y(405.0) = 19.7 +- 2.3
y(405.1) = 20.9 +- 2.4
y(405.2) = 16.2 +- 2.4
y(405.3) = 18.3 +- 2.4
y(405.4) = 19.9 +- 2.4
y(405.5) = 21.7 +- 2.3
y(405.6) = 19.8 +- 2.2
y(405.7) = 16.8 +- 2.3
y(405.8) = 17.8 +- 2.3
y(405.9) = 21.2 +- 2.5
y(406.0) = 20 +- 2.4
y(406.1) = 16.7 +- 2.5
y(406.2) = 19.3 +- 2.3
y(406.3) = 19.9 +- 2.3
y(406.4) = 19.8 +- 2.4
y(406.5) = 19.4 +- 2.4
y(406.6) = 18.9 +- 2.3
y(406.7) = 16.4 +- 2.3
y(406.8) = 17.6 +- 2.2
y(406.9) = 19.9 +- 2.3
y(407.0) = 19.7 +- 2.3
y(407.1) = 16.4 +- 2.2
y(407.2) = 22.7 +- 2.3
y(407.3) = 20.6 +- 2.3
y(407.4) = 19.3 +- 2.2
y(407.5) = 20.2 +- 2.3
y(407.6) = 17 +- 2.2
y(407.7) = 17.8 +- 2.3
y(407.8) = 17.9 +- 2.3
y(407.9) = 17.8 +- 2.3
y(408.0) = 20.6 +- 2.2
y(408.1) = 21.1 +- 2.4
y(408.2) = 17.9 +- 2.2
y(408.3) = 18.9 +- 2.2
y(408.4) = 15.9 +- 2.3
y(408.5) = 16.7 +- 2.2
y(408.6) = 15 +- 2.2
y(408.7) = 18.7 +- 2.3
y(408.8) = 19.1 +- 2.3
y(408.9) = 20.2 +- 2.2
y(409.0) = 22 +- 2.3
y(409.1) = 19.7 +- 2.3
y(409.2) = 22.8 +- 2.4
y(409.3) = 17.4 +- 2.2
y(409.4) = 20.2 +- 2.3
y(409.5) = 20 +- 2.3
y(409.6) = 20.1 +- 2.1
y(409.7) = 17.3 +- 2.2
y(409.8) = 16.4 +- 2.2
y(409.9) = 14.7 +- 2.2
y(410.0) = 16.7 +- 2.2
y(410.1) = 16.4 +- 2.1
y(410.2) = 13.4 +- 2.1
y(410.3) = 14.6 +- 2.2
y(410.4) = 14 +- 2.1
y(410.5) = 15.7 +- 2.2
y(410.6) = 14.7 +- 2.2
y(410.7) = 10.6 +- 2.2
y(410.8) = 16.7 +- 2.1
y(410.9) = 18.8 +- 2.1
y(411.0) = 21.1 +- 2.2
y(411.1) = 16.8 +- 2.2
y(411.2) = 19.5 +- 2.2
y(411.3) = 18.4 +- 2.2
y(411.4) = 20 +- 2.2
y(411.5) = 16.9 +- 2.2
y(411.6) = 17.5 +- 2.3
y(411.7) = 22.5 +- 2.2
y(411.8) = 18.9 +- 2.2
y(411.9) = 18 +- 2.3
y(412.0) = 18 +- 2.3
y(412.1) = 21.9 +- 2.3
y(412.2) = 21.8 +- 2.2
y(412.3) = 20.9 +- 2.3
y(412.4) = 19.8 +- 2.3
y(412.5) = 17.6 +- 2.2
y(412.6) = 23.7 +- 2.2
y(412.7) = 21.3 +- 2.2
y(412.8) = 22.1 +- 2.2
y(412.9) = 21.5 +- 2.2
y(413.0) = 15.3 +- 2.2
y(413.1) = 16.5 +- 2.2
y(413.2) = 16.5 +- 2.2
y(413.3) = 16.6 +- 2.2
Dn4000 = 1.29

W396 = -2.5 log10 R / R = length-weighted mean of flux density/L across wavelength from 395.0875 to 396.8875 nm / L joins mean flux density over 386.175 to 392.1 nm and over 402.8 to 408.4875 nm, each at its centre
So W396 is 0.277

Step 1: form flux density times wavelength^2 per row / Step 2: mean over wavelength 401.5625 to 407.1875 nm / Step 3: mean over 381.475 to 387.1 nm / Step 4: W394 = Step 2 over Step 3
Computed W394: 1.5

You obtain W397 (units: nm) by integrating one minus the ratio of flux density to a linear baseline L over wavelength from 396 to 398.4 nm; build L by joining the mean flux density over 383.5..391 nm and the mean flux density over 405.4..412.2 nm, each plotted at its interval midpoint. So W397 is 0.55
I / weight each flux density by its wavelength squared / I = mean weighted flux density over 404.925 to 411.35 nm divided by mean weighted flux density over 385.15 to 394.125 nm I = 1.25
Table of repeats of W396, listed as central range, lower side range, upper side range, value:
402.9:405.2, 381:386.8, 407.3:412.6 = -0.14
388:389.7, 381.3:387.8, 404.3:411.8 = 0.03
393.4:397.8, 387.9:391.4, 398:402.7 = 0.24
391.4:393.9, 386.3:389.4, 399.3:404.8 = 0.13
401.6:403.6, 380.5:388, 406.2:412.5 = -0.15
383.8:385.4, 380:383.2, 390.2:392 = 0.05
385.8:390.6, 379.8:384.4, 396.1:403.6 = -0.11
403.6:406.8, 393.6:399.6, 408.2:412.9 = -0.14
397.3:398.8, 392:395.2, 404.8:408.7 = 0.09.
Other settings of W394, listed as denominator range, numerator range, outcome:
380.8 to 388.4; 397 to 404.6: 1.32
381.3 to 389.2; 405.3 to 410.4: 1.39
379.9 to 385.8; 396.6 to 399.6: 1.13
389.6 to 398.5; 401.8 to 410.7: 1.33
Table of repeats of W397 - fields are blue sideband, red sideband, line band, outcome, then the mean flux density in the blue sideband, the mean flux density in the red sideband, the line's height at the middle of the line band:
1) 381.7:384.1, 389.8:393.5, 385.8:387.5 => -0.32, 12.9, 16.2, 14.3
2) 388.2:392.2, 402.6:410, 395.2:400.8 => 0.73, 16.7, 19.2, 17.9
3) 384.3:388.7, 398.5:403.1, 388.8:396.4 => 0.83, 16.6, 18.9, 17.6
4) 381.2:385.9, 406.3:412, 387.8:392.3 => -0.39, 14.2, 18.2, 15.2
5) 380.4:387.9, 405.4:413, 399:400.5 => -0.19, 15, 18.6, 17.3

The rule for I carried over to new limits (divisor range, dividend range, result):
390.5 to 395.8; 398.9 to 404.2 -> 1.29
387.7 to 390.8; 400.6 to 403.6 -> 1.31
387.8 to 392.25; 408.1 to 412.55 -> 1.21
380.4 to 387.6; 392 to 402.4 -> 1.15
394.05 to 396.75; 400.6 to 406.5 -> 1.35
